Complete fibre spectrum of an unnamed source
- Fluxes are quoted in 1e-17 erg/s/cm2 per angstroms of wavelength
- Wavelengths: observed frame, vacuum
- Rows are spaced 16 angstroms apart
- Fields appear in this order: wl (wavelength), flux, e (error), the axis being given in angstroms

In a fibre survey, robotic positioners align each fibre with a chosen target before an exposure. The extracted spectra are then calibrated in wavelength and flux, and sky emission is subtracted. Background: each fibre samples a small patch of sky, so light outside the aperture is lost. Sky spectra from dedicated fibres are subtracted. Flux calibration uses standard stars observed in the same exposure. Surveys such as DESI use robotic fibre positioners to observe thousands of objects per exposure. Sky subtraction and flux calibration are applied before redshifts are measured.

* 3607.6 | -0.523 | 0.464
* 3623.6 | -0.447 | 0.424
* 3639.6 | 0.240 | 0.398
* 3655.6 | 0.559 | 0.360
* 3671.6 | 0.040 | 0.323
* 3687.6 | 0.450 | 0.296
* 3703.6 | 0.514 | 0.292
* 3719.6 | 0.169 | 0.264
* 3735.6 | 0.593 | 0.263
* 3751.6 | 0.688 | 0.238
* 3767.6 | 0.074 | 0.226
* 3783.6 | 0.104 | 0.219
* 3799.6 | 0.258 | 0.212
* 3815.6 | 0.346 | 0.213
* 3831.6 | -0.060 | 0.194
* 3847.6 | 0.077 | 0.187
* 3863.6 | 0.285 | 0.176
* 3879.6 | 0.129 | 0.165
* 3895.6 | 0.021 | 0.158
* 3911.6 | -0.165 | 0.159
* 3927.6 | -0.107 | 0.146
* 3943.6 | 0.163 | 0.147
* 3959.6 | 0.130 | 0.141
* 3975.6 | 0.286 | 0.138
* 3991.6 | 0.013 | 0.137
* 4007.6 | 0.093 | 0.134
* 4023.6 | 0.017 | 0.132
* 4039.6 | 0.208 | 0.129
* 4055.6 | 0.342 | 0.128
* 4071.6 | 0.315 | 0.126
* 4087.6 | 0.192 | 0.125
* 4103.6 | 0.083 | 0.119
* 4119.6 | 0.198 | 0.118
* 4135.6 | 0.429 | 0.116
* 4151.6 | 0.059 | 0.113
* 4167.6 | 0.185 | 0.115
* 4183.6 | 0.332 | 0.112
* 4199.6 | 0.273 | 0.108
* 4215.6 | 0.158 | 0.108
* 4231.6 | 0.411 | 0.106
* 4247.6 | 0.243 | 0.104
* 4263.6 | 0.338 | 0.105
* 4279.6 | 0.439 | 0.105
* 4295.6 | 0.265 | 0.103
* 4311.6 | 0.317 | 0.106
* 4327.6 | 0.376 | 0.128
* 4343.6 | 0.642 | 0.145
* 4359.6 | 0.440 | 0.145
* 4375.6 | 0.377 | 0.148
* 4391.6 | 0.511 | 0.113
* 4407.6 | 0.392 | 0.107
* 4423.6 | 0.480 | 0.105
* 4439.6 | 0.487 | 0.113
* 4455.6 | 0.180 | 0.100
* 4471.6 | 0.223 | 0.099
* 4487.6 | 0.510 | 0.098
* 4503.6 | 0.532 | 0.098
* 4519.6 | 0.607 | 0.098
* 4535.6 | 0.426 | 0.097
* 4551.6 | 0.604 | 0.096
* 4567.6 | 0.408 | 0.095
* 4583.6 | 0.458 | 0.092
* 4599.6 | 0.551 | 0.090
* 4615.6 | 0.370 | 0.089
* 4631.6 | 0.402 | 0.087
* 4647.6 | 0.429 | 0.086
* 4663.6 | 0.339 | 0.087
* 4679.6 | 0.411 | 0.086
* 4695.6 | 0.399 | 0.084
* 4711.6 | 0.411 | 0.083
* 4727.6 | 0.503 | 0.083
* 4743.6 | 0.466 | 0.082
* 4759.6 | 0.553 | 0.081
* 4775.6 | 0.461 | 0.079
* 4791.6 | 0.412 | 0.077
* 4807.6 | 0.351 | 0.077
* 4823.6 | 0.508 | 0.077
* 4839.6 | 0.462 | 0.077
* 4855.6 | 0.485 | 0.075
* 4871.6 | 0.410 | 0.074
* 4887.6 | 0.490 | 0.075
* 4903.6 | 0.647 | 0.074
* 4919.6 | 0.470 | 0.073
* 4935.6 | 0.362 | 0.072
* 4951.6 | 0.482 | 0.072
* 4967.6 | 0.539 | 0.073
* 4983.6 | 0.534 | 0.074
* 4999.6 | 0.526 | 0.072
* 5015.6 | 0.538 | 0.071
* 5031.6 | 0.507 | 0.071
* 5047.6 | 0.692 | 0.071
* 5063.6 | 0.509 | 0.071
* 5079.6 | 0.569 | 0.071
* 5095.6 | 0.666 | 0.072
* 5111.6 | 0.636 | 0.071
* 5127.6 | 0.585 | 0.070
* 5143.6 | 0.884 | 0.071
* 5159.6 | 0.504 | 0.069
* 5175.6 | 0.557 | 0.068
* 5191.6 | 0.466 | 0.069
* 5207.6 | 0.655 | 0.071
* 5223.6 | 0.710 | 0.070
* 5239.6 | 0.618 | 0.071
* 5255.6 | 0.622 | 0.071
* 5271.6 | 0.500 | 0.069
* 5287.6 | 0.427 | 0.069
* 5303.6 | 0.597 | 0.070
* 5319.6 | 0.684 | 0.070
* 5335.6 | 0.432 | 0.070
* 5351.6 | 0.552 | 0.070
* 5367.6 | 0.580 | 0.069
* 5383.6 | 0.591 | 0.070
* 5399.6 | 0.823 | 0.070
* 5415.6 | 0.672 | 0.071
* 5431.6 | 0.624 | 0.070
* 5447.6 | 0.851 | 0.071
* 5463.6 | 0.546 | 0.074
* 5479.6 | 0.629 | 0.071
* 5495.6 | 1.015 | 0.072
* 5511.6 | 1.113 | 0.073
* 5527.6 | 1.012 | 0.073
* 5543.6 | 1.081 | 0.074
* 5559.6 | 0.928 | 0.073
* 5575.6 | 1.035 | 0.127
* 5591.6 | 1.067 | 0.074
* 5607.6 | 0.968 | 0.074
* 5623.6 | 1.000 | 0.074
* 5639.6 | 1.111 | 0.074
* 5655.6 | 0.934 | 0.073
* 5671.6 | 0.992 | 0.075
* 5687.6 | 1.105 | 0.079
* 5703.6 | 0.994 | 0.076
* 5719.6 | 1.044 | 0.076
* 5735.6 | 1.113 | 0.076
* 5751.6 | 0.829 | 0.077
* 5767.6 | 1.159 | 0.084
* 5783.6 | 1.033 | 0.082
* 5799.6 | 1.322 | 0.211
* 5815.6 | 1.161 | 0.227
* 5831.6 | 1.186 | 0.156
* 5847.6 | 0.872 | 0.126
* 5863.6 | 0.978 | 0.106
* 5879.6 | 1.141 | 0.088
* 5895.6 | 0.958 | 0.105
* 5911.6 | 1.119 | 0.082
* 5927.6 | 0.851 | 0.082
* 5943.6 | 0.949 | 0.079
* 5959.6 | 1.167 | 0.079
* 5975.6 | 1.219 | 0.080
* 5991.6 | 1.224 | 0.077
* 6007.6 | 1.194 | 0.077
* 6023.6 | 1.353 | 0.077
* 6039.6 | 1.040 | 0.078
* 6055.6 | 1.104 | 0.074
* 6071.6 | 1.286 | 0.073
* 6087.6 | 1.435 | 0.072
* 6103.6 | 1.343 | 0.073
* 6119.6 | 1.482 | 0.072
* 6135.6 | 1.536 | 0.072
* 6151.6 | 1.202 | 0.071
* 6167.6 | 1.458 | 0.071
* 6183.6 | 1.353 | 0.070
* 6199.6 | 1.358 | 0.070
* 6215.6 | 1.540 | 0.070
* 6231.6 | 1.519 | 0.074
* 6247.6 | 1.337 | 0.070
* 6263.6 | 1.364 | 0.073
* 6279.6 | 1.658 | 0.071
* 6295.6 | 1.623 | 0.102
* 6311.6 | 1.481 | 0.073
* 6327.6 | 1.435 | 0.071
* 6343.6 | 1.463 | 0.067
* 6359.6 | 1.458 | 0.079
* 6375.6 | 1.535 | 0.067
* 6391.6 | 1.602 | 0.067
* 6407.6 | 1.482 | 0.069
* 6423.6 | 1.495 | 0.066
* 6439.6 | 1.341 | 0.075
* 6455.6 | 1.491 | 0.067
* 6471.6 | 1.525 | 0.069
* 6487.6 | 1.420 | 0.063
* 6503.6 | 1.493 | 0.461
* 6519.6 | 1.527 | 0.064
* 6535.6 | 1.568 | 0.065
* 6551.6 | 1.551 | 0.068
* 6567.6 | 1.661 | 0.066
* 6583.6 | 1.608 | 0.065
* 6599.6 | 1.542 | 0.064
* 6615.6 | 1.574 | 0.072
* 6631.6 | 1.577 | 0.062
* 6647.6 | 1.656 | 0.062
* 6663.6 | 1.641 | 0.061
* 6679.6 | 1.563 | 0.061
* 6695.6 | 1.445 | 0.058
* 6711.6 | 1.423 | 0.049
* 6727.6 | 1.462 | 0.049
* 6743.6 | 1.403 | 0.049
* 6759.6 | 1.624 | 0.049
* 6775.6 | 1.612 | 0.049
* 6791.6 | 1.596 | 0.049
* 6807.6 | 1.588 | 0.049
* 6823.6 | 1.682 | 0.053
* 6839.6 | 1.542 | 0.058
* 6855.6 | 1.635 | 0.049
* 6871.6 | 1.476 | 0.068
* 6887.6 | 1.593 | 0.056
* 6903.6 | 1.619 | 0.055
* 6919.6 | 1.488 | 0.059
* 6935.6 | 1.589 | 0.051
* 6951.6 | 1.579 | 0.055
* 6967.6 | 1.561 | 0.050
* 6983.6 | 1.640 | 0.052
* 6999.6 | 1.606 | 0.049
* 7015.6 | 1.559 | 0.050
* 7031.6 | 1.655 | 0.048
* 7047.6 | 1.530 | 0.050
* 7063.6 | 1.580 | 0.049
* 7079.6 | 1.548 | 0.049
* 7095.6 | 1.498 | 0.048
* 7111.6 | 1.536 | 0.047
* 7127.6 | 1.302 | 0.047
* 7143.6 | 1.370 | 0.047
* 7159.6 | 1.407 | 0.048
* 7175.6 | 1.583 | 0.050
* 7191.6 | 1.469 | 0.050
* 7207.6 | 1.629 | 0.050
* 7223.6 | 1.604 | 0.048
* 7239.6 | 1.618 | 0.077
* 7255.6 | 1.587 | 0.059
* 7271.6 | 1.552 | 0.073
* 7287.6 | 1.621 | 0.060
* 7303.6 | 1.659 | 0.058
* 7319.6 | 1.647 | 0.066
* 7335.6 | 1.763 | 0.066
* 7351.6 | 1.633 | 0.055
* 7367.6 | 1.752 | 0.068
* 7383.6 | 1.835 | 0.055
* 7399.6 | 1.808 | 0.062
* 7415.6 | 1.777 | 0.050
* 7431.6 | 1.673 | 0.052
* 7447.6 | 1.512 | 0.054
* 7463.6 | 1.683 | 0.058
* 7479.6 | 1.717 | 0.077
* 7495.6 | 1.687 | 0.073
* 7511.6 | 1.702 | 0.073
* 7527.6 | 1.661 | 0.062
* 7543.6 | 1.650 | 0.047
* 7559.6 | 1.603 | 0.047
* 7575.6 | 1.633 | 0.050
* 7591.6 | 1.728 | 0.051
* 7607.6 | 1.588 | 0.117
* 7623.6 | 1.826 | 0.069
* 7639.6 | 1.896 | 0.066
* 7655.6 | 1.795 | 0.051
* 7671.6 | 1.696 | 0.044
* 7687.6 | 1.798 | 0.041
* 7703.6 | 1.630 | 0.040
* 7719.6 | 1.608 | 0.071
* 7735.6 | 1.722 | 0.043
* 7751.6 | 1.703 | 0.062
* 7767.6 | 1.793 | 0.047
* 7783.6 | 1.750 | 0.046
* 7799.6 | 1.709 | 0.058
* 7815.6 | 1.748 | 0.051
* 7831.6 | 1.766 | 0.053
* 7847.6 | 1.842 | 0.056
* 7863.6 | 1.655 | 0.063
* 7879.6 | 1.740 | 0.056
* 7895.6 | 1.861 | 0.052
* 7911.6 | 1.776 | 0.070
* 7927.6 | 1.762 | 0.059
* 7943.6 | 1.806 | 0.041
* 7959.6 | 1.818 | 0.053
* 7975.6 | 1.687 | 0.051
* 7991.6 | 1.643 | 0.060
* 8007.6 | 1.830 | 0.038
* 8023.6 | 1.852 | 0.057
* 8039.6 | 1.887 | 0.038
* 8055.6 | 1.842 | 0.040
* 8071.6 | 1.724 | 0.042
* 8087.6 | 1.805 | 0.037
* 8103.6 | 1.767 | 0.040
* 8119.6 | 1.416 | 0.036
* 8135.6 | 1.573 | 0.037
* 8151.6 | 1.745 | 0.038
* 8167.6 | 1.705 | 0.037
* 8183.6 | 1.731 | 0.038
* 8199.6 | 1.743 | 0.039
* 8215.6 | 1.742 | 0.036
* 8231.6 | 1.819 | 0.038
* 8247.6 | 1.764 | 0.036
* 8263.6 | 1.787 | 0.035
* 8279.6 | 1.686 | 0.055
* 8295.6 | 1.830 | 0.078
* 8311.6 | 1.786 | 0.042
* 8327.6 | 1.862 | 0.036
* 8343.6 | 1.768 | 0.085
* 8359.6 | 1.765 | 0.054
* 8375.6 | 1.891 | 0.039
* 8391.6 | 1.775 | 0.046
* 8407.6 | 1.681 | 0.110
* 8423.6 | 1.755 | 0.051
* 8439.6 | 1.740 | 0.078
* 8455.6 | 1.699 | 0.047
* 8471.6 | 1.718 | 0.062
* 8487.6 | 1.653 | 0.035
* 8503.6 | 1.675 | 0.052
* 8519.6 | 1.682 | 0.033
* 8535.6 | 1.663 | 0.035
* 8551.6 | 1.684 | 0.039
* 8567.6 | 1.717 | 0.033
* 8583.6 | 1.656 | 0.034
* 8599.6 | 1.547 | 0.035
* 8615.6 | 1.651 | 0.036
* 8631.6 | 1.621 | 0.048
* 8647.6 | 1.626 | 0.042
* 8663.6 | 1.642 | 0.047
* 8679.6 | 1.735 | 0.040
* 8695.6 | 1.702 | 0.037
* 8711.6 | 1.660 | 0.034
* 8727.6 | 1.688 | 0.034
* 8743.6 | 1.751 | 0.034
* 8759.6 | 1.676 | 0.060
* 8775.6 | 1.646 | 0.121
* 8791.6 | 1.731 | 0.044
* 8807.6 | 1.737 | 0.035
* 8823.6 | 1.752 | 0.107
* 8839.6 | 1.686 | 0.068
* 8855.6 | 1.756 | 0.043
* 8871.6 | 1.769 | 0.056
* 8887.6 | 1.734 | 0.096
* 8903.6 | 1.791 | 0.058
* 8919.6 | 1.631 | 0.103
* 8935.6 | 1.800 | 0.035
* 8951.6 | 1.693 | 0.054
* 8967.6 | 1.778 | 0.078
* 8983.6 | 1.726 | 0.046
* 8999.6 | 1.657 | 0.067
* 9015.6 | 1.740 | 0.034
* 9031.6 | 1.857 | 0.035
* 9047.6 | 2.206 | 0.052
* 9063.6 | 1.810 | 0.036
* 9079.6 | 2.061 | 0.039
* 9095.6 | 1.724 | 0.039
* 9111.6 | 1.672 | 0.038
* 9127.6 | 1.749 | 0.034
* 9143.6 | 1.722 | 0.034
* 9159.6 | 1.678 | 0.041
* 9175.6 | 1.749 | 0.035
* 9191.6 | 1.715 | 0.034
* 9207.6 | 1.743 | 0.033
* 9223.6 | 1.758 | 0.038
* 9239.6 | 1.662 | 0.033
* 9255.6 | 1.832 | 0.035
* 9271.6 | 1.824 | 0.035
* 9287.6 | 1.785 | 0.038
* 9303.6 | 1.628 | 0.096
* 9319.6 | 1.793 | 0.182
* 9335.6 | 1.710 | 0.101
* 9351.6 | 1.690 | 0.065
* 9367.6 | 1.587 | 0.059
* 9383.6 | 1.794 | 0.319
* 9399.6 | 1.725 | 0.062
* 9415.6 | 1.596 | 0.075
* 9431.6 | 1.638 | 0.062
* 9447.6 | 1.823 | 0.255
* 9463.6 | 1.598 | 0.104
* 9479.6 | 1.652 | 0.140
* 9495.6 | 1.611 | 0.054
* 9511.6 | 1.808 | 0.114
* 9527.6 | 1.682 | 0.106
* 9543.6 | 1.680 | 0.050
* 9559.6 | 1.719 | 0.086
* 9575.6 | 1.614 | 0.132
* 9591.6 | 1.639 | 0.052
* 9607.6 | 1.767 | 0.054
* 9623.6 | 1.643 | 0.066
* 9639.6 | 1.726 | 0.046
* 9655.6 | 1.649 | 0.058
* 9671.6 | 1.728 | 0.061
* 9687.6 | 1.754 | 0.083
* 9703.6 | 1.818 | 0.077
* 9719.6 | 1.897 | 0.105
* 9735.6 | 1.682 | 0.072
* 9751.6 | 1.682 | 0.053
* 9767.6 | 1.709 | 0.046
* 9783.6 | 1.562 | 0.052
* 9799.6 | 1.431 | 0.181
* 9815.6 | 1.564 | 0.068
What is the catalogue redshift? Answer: 0.38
